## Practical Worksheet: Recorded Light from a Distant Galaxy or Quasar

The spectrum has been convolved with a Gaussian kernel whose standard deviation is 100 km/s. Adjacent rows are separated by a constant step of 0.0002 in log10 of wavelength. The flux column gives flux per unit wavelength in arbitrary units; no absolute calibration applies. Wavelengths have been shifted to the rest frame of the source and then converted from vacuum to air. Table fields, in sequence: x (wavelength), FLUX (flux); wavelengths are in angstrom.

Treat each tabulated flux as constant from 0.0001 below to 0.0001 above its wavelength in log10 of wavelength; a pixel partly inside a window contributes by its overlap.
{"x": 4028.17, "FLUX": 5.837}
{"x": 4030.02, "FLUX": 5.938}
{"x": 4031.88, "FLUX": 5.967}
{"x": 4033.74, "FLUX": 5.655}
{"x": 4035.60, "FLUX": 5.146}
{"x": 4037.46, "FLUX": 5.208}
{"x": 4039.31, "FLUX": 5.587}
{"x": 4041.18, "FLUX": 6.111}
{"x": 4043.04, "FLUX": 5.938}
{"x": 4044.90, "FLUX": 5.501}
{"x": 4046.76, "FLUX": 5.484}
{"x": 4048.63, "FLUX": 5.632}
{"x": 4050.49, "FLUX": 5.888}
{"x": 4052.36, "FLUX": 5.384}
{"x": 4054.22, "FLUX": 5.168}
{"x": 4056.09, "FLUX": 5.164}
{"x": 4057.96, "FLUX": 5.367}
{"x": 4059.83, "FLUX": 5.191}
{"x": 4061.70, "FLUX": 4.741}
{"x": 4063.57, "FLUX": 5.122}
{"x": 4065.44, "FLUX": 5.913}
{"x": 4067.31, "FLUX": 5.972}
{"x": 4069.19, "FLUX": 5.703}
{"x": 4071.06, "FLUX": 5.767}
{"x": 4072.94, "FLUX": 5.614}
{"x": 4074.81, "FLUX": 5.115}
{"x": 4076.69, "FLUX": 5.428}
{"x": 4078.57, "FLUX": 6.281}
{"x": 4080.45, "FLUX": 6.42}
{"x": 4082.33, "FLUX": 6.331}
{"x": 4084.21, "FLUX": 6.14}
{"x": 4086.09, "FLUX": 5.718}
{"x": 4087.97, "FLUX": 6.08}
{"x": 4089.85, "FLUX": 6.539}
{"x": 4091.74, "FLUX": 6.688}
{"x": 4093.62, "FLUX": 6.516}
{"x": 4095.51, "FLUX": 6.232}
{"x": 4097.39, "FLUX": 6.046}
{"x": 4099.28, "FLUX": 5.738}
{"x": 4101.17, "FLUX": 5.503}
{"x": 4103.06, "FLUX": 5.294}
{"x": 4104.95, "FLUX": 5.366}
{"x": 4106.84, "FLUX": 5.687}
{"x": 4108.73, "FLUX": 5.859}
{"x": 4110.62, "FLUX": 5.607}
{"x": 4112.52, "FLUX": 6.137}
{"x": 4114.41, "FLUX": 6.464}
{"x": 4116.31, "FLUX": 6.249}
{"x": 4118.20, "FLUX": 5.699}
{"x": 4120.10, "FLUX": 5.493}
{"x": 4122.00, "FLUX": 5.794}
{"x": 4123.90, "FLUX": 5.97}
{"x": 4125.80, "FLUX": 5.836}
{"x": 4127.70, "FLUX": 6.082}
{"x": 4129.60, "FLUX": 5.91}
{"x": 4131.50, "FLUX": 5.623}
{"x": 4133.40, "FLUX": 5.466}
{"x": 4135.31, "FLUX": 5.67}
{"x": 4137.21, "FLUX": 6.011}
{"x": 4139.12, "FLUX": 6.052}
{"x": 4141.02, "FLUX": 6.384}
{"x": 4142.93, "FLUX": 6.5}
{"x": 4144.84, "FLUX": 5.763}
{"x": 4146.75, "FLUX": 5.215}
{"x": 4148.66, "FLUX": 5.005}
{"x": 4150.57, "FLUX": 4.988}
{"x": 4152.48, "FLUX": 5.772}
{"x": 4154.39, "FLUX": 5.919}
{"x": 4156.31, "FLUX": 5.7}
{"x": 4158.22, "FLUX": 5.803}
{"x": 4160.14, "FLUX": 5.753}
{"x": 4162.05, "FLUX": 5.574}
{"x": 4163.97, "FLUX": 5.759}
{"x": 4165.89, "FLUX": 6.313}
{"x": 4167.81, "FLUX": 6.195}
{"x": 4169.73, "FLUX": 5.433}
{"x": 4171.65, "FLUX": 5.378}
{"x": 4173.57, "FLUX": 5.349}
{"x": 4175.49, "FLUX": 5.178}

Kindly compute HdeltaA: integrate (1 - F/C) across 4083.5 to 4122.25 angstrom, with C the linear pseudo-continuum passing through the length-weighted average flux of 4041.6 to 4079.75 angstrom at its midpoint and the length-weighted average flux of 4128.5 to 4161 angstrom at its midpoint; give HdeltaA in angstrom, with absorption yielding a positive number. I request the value -2.1 angstrom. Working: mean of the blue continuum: 5.53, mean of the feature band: 5.95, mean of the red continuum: 5.74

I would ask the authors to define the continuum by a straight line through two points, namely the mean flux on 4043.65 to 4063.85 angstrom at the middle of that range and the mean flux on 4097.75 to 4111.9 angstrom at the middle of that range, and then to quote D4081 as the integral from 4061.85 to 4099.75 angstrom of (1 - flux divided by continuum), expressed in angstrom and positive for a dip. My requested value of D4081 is -3.2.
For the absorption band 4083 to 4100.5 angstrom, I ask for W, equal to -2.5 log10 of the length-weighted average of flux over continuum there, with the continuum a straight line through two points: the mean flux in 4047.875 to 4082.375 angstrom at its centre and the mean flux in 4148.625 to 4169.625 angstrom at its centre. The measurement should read -0.10 mag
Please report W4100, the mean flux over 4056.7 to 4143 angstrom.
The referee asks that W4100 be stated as 5.85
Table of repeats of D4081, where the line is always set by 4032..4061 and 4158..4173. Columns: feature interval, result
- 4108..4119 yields -0.70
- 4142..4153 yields 0.37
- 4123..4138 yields -0.35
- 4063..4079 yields -0.27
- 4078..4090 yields -1.31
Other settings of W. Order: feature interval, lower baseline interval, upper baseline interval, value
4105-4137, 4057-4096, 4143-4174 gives -0.02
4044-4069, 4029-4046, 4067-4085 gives 0.07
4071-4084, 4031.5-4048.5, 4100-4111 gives -0.06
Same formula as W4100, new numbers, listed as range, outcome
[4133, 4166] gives 5.75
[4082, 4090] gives 6.12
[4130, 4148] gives 5.84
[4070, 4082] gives 5.8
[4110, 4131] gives 5.93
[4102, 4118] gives 5.83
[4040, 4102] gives 5.77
